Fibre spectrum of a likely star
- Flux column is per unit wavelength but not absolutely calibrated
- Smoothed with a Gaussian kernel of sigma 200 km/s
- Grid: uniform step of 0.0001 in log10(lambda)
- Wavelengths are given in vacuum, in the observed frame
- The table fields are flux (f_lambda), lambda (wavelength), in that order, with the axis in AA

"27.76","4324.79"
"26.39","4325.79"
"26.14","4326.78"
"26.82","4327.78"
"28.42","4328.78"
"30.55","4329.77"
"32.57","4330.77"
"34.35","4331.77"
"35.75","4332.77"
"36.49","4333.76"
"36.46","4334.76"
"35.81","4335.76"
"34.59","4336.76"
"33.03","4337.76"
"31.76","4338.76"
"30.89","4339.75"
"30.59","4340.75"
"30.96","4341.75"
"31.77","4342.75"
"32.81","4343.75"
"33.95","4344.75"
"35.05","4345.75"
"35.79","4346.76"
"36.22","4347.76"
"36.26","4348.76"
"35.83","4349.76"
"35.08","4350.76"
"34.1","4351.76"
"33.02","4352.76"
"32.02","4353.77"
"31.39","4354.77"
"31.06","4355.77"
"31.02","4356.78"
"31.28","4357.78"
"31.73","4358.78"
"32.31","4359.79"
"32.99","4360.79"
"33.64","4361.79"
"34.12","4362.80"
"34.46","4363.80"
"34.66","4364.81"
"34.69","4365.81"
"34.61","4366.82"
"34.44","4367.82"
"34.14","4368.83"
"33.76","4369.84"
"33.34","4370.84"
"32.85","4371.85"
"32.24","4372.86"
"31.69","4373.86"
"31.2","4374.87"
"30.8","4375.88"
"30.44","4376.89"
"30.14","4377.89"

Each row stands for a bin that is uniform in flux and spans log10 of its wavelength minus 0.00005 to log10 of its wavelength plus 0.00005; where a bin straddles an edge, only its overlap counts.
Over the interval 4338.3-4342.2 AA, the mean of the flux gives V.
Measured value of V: 31.1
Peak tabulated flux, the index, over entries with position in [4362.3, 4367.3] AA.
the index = 34.69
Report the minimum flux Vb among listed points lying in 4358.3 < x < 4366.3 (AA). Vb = 31.73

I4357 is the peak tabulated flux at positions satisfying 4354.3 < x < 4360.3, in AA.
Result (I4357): 32.31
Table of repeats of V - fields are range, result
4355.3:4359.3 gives 31.2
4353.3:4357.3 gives 31.4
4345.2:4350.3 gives 35.8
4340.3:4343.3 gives 31.1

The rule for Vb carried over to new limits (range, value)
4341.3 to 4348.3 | 30.96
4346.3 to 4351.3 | 35.08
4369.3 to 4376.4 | 30.8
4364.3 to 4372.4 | 32.85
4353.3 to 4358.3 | 31.02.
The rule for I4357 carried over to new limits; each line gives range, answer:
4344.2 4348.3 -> 36.22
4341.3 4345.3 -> 33.95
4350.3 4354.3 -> 35.08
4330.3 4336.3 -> 36.49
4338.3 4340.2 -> 31.76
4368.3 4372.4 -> 34.14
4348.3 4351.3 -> 36.26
